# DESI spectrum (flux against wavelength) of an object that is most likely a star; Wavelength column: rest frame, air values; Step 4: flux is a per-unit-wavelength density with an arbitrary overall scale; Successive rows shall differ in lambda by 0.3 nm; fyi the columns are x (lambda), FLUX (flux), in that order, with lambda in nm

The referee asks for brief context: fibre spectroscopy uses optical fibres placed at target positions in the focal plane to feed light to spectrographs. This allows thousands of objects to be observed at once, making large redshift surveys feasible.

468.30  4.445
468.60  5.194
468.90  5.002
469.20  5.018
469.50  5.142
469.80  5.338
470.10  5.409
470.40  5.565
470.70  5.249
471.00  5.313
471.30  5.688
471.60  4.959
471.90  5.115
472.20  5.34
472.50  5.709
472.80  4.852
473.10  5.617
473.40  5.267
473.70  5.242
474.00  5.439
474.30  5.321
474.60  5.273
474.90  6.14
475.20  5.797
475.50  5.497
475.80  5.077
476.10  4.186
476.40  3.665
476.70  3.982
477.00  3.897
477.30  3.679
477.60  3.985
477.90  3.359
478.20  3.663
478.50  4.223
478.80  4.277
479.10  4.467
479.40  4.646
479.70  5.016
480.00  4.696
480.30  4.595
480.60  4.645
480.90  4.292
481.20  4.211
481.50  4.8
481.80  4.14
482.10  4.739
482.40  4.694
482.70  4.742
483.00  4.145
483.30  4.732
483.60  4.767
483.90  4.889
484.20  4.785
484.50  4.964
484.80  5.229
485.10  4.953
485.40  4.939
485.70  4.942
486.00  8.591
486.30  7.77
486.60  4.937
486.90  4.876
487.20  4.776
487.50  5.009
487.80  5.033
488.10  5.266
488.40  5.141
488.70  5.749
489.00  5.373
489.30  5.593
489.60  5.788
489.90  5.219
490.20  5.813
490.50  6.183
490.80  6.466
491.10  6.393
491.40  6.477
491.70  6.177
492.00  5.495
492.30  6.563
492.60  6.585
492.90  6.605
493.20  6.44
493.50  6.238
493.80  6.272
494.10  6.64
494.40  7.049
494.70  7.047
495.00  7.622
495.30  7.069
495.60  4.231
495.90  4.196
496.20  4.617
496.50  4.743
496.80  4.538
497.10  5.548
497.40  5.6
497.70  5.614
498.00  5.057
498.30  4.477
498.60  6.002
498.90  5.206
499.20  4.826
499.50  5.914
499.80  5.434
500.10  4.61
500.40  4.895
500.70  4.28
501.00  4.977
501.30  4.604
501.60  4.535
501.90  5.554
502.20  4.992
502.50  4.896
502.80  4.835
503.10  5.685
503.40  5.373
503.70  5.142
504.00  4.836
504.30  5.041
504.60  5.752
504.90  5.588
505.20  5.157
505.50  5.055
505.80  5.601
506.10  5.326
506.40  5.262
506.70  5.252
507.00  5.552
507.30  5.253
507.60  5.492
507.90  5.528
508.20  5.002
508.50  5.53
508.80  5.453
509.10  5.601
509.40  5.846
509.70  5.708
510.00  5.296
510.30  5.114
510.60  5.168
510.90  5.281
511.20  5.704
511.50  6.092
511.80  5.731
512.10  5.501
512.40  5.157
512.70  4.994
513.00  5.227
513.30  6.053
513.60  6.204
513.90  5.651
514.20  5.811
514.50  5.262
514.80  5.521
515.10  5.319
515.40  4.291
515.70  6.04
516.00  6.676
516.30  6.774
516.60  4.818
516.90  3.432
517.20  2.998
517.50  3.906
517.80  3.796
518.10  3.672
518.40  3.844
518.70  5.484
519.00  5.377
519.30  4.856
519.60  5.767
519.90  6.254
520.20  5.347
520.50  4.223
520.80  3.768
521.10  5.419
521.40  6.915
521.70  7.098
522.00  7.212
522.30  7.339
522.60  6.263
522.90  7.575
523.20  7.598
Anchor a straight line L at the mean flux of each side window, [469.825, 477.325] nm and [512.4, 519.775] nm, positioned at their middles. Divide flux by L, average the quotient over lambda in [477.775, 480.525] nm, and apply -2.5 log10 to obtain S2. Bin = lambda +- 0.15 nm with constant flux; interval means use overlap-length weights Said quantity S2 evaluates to 0.18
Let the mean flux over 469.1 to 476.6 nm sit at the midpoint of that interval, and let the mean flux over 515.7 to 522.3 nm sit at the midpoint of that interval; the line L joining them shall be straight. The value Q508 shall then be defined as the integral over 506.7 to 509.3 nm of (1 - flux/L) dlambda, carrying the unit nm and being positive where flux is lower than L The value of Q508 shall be -0.108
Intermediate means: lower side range 5.24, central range 5.42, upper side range 5.2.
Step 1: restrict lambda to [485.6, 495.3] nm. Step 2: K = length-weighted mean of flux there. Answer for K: 6.09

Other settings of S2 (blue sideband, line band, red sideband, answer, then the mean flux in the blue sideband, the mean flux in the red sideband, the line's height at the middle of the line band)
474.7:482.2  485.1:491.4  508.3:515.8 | -0.192 mag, 4.47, 5.5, 4.77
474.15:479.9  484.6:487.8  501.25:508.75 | -0.168 mag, 4.54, 5.25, 4.77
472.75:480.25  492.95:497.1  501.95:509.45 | -0.162 mag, 4.69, 5.32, 5.09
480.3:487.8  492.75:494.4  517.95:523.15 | -0.242 mag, 5.02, 5.71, 5.2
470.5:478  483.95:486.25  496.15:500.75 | -0.109 mag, 4.96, 5.11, 5.03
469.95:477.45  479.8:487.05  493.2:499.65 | 0.071 mag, 5.09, 5.66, 5.34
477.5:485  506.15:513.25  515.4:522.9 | -0.063 mag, 4.51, 5.33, 5.13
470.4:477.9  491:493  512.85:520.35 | -0.243 mag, 4.99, 5.14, 5.05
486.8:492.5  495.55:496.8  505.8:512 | 0.243 mag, 5.67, 5.46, 5.6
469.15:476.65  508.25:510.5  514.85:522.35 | -0.055 mag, 5.23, 5.2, 5.21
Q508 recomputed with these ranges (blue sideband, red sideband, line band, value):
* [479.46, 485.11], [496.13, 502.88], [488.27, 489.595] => -0.19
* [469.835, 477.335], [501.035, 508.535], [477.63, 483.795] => 0.85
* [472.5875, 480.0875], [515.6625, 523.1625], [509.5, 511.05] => -0.02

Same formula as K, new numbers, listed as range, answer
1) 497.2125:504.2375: 5.1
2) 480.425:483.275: 4.5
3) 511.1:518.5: 5.14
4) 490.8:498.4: 5.91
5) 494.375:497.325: 5.61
